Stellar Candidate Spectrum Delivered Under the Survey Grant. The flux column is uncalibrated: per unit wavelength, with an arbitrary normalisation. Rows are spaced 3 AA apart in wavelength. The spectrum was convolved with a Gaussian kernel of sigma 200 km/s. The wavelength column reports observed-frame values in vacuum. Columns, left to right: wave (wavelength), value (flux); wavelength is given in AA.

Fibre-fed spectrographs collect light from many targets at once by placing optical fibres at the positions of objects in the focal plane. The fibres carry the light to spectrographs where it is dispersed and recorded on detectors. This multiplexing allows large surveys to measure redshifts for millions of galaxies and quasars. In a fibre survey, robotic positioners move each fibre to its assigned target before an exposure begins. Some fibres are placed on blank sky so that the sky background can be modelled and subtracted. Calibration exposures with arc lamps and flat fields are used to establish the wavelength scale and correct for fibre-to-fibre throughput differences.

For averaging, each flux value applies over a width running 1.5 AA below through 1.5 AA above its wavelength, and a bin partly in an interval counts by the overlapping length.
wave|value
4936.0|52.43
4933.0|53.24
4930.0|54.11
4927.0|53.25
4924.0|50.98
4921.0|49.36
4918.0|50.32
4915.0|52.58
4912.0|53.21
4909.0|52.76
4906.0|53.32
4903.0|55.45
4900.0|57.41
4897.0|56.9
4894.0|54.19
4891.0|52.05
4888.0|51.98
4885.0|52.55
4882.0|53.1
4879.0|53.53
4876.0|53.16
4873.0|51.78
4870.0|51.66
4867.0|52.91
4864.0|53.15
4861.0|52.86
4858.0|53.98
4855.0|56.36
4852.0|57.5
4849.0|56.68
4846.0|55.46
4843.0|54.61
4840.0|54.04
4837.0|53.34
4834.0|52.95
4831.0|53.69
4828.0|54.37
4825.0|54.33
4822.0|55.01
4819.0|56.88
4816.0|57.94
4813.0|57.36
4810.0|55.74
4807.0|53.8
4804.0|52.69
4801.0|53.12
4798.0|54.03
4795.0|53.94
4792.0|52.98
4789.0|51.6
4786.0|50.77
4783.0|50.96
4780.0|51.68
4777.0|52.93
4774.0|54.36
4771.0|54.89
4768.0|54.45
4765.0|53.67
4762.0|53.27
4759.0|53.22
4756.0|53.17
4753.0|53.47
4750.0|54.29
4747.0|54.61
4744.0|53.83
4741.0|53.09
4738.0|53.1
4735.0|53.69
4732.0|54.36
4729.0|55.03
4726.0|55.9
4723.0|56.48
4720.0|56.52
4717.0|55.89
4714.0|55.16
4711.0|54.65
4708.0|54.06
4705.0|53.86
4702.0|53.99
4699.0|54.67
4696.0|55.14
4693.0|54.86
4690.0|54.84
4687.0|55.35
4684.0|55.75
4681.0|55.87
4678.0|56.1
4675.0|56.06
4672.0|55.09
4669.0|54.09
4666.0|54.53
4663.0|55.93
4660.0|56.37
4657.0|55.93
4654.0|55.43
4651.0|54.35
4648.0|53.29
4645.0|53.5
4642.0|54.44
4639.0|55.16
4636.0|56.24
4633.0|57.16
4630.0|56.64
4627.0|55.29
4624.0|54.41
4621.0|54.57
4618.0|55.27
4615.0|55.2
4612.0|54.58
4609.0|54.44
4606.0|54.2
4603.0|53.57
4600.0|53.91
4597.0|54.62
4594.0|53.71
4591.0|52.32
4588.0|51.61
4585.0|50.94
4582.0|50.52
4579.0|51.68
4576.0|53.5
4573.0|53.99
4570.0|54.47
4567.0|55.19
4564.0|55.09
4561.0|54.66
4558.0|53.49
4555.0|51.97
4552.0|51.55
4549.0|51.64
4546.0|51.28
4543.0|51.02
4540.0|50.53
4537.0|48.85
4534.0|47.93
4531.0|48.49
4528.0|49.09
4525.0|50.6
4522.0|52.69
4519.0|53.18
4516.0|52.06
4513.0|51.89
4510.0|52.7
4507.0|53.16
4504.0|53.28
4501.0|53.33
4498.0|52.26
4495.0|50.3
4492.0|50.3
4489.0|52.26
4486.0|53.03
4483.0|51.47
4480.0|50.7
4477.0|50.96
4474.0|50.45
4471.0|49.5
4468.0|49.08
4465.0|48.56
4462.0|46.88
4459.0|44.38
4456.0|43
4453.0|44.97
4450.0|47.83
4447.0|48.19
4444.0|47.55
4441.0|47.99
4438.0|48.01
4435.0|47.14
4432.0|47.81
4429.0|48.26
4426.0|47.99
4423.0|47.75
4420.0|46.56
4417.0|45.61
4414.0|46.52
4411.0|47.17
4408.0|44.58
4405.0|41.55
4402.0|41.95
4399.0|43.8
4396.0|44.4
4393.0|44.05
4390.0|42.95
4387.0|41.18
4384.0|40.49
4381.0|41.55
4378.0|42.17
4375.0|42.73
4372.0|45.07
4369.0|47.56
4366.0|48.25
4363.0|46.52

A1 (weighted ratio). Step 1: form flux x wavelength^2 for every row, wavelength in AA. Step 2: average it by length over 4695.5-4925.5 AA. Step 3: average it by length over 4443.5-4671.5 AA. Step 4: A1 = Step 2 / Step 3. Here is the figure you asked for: 1.15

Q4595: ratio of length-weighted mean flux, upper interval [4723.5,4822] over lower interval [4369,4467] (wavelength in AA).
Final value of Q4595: 1.19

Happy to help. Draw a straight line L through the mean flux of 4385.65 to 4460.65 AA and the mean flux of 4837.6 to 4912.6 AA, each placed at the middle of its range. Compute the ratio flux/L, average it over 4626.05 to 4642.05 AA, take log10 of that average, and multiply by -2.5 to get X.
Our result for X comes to -0.13 mag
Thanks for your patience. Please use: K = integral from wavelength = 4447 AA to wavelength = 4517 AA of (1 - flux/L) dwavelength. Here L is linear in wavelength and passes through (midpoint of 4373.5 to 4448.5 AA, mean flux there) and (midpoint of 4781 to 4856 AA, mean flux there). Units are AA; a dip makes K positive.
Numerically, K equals -4.9 AA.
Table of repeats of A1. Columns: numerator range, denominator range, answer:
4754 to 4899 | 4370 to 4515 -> 1.34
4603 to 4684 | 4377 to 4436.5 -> 1.37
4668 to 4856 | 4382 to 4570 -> 1.26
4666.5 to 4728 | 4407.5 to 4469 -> 1.32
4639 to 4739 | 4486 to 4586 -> 1.13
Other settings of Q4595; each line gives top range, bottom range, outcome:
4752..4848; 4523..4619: 1.03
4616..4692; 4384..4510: 1.16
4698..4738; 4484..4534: 1.06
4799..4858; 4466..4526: 1.07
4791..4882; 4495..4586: 1.04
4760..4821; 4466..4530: 1.05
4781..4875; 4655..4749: 0.98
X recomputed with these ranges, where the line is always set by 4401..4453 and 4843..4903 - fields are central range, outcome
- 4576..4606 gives -0.07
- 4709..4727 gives -0.09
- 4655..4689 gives -0.10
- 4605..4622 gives -0.10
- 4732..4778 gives -0.03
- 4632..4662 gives -0.10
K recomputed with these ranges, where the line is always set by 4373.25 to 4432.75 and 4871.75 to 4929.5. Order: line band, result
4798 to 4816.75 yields -1.3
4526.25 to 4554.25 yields -2.0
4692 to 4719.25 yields -2.8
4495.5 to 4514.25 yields -2.6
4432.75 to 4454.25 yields -1.1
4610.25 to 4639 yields -4.3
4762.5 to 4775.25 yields -0.9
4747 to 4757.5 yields -0.7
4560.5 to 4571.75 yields -1.8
